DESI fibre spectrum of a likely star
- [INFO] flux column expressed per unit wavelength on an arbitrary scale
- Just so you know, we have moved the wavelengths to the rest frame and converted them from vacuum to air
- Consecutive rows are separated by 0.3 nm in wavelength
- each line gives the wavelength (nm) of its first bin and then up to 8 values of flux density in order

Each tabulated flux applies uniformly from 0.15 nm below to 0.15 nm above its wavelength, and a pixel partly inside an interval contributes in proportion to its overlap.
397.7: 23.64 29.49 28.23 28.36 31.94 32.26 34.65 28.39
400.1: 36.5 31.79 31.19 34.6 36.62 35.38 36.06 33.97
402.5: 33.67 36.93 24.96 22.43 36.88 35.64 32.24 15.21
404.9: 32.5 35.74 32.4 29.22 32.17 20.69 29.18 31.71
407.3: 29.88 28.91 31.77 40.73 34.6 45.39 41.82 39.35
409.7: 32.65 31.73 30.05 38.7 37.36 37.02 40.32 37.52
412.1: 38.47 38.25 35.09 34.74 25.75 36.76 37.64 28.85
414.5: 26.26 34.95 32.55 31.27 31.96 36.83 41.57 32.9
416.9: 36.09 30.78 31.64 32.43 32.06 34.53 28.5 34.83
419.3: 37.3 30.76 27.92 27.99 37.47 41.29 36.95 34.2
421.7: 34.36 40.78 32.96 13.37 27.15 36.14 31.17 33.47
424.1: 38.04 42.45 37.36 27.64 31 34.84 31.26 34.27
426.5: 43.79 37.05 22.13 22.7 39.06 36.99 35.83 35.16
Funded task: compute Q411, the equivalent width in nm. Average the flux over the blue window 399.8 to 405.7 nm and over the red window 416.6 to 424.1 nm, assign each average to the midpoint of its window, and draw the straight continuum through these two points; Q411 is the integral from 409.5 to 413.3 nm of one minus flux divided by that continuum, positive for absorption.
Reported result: -0.37 nm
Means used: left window 32.2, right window 32.8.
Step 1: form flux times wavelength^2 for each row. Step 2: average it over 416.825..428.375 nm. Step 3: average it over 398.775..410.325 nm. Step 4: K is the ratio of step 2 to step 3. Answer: 1.11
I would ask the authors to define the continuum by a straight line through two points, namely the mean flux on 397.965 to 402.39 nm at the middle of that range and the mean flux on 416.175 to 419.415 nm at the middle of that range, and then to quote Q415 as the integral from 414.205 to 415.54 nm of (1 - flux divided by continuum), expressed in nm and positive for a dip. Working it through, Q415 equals 0.10 nm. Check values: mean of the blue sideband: 32.7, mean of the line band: 31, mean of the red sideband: 33.8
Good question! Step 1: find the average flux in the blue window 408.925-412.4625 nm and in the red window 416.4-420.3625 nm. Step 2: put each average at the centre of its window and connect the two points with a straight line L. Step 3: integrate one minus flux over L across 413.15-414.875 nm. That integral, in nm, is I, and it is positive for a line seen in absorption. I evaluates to 0.17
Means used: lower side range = 37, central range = 31.6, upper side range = 32.3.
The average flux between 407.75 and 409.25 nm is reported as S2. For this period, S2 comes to 38.9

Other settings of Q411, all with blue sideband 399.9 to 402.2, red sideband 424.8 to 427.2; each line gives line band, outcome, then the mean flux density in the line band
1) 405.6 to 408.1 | 0.34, 29.5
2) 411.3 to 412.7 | -0.18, 38.2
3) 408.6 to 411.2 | -0.24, 37.1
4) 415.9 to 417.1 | -0.11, 36.6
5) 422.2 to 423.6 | 0.23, 27.9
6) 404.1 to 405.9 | 0.24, 29.7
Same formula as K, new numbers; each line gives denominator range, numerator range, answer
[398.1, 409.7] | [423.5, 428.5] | 1.17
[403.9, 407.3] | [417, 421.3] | 1.20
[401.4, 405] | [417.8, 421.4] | 1.16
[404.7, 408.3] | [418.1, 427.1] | 1.17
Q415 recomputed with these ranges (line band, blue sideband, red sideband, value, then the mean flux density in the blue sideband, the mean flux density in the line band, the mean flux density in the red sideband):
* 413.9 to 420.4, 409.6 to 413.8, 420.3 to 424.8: 0.42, 35.4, 32.6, 34.4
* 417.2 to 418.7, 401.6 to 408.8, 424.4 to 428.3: 0.03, 31.6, 32.1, 33.6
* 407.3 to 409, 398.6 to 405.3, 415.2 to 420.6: -0.18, 32.1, 35.9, 33.1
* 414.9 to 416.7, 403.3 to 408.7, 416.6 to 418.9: -0.14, 30.9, 34.6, 32.4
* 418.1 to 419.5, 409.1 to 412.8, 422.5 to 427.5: 0.03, 36.6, 33.5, 32.3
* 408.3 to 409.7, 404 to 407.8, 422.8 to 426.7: -0.42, 29.4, 39.5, 34.6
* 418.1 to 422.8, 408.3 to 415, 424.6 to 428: 0.17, 35.6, 32.8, 32.9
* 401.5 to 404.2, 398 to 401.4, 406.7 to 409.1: 0.02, 32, 32.8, 34.8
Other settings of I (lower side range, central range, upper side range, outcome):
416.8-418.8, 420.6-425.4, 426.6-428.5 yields -0.18 nm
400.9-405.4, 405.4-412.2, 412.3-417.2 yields -0.30 nm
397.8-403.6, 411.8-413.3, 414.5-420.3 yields -0.14 nm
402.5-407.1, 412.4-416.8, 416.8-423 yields -0.27 nm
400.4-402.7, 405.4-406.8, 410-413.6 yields 0.25 nm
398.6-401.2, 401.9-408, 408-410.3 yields 0.81 nm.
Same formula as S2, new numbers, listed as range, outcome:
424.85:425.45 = 29.3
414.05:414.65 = 27.6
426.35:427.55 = 31.4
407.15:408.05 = 30.2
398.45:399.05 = 30.2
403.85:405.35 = 30.3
